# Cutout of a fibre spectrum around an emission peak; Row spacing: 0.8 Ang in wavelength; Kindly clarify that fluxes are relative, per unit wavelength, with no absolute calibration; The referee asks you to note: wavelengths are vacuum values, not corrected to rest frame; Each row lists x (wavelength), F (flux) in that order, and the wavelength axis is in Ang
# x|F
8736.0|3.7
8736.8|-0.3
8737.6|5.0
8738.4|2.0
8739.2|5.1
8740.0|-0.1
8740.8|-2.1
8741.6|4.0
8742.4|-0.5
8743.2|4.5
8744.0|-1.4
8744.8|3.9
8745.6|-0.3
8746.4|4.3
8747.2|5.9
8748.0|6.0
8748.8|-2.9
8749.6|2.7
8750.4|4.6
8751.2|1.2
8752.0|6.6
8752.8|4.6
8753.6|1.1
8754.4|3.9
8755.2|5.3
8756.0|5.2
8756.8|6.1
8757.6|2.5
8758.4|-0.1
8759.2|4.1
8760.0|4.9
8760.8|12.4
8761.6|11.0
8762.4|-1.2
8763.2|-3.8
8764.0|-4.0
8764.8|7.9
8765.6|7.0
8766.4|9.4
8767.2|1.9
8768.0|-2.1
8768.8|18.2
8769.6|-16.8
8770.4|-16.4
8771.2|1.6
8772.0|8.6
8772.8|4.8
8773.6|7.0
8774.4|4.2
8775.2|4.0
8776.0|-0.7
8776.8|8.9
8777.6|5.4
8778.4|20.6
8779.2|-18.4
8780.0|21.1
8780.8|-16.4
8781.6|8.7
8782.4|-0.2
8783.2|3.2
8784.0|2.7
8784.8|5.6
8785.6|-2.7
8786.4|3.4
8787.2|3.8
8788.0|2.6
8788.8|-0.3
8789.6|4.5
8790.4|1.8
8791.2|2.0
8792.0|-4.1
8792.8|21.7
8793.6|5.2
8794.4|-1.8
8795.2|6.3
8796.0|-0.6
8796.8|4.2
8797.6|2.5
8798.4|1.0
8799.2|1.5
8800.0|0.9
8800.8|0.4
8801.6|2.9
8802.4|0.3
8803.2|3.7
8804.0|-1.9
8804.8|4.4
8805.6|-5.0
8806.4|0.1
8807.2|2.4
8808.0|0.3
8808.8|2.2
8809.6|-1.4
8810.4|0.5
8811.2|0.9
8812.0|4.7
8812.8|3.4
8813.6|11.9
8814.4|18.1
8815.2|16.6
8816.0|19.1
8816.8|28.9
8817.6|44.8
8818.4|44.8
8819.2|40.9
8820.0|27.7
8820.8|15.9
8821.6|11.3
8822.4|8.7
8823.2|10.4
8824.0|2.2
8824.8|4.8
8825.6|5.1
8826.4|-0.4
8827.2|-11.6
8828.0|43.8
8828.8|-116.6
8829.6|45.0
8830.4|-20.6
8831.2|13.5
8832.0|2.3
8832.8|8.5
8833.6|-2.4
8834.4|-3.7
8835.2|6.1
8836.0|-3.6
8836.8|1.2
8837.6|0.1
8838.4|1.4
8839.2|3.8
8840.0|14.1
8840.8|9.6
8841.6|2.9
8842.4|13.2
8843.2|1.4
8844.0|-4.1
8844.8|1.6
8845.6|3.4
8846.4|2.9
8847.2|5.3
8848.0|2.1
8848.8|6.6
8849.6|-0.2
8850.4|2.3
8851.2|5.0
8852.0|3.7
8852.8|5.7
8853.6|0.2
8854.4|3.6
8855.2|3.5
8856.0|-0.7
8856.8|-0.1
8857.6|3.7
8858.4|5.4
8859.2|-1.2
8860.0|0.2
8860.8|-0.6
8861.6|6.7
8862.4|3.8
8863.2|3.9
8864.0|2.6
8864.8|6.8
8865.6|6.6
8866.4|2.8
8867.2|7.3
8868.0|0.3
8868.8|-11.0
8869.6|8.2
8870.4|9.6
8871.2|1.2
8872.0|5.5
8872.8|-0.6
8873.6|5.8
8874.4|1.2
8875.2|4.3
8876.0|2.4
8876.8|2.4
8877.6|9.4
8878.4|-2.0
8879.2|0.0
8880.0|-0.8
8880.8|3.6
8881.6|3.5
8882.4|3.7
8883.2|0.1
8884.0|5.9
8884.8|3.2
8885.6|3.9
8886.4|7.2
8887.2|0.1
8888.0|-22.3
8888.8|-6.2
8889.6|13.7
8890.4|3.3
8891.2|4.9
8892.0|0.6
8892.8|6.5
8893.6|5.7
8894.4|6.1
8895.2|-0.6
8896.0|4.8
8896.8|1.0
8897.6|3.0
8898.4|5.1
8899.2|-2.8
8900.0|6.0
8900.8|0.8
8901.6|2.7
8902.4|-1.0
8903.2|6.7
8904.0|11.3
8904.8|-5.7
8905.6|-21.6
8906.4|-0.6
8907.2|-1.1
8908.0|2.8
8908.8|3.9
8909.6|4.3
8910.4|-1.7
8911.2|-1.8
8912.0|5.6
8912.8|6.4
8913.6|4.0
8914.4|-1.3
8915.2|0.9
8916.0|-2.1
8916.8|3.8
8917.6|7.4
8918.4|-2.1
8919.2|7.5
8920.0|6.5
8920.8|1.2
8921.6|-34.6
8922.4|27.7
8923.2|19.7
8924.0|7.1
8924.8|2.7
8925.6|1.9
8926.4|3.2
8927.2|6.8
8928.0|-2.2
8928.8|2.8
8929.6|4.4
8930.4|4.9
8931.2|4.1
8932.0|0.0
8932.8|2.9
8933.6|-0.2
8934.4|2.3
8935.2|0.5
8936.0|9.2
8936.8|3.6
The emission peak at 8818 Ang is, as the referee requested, Hbeta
